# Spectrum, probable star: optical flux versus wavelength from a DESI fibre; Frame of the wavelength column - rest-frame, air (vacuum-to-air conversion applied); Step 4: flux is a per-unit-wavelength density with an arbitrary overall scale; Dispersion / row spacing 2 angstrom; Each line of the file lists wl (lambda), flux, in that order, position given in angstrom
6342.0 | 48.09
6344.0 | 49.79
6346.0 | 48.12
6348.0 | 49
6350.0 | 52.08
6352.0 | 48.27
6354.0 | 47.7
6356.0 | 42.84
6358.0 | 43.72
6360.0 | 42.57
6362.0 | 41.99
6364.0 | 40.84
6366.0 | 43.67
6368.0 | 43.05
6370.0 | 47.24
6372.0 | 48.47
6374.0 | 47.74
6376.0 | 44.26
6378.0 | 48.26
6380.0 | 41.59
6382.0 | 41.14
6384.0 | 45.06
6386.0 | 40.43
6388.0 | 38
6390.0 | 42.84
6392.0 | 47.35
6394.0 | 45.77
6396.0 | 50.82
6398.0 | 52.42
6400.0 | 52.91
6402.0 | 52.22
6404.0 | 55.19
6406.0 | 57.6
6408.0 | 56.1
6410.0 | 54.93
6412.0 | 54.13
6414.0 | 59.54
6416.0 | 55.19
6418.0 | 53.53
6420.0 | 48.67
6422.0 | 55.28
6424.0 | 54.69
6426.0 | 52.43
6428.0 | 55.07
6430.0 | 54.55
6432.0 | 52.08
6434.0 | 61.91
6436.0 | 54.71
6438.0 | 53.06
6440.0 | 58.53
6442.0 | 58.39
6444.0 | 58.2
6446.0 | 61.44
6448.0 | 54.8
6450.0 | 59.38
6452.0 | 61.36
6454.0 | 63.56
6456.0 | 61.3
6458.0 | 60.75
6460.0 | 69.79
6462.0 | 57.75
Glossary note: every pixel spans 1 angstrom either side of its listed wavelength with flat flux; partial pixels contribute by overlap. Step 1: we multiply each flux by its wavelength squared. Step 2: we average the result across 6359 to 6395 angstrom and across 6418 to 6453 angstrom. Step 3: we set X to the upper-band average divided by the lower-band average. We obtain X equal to 1.3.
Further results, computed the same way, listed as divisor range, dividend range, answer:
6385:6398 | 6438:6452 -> 1.32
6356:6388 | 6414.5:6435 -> 1.26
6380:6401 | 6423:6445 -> 1.24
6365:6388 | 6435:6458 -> 1.35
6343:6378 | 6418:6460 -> 1.27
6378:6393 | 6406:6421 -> 1.29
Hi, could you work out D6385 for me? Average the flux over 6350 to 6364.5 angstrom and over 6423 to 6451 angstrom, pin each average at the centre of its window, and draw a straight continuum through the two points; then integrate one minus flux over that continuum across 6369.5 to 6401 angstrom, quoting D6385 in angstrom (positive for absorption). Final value 1.9 angstrom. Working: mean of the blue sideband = 44.7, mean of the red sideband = 56.4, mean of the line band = 45.9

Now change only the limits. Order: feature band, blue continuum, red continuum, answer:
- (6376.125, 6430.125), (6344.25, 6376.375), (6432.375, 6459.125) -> 2.1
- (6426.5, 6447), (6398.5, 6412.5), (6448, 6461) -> 0.9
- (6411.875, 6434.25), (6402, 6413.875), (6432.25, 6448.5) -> 0.8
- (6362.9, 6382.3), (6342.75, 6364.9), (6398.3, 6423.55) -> 1.6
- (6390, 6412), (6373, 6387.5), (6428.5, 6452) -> -1.7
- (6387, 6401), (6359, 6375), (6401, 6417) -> 1.2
